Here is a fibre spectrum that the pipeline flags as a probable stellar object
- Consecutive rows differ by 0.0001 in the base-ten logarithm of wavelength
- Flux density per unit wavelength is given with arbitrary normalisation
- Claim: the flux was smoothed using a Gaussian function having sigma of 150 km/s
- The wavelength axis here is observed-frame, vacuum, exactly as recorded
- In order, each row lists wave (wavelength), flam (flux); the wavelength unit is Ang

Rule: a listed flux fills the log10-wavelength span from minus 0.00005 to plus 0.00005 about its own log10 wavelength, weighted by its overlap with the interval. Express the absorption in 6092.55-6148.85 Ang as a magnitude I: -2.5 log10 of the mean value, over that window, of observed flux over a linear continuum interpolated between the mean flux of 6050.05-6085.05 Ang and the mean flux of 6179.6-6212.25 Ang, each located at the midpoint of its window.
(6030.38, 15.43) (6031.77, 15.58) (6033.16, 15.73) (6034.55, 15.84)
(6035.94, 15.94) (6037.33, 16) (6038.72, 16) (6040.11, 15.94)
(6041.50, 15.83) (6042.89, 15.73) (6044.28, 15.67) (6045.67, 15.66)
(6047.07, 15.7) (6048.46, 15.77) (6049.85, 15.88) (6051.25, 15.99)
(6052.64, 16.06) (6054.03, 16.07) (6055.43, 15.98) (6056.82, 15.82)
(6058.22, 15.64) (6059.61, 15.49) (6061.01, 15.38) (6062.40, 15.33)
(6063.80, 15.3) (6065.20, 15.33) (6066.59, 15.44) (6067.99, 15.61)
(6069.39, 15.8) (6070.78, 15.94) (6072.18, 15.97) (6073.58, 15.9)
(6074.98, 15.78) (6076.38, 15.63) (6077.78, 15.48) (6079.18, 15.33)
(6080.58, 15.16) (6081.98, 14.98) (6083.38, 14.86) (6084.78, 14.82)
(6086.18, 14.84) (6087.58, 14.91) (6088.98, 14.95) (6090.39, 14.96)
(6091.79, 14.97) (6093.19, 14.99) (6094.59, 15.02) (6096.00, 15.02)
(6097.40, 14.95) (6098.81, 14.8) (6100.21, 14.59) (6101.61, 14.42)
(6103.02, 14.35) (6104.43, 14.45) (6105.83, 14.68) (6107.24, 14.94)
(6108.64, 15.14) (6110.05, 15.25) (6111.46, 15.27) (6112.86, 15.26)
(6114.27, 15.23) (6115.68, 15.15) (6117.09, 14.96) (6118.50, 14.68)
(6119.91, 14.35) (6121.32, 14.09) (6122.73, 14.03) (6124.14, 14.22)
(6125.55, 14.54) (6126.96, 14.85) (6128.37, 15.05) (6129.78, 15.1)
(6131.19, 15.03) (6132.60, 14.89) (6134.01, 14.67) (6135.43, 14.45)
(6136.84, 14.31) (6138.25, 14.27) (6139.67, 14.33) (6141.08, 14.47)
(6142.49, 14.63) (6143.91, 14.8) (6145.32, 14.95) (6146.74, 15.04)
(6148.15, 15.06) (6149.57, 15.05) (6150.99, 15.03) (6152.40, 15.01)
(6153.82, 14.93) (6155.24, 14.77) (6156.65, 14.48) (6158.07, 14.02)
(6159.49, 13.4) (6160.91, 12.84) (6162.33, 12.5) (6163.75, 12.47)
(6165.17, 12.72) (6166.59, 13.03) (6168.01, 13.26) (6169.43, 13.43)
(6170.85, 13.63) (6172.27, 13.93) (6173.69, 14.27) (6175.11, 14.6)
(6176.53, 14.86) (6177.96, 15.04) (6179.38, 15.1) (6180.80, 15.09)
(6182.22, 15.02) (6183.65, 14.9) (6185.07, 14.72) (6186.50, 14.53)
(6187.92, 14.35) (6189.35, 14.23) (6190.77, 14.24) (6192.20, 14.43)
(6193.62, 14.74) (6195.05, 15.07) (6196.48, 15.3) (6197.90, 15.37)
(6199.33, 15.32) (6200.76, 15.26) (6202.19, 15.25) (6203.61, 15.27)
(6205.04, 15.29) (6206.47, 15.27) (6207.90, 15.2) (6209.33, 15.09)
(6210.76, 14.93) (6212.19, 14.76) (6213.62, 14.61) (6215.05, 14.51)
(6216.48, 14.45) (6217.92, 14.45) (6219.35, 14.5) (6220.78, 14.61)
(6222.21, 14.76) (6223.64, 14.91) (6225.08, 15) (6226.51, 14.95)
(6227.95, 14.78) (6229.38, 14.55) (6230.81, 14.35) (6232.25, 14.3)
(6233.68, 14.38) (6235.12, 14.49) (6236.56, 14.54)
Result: 0.040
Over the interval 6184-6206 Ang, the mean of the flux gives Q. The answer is 14.9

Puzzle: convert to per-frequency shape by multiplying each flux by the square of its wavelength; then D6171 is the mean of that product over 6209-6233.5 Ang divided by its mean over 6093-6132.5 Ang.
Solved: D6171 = 1.03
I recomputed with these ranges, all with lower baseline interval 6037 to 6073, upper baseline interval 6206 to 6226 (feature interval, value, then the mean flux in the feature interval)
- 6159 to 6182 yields 0.09 mag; 13.8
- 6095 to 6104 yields 0.06 mag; 14.7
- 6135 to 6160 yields 0.04 mag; 14.6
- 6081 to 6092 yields 0.05 mag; 14.9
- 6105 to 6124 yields 0.04 mag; 14.8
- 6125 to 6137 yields 0.04 mag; 14.8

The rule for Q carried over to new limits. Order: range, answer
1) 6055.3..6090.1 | 15.4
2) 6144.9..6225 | 14.5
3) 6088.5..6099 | 15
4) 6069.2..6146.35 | 14.9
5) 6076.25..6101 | 15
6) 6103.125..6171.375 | 14.4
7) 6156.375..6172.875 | 13.3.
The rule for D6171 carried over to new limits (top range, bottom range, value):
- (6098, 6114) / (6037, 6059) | 0.95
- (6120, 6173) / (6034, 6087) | 0.94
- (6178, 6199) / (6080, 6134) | 1.03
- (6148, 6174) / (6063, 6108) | 0.94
